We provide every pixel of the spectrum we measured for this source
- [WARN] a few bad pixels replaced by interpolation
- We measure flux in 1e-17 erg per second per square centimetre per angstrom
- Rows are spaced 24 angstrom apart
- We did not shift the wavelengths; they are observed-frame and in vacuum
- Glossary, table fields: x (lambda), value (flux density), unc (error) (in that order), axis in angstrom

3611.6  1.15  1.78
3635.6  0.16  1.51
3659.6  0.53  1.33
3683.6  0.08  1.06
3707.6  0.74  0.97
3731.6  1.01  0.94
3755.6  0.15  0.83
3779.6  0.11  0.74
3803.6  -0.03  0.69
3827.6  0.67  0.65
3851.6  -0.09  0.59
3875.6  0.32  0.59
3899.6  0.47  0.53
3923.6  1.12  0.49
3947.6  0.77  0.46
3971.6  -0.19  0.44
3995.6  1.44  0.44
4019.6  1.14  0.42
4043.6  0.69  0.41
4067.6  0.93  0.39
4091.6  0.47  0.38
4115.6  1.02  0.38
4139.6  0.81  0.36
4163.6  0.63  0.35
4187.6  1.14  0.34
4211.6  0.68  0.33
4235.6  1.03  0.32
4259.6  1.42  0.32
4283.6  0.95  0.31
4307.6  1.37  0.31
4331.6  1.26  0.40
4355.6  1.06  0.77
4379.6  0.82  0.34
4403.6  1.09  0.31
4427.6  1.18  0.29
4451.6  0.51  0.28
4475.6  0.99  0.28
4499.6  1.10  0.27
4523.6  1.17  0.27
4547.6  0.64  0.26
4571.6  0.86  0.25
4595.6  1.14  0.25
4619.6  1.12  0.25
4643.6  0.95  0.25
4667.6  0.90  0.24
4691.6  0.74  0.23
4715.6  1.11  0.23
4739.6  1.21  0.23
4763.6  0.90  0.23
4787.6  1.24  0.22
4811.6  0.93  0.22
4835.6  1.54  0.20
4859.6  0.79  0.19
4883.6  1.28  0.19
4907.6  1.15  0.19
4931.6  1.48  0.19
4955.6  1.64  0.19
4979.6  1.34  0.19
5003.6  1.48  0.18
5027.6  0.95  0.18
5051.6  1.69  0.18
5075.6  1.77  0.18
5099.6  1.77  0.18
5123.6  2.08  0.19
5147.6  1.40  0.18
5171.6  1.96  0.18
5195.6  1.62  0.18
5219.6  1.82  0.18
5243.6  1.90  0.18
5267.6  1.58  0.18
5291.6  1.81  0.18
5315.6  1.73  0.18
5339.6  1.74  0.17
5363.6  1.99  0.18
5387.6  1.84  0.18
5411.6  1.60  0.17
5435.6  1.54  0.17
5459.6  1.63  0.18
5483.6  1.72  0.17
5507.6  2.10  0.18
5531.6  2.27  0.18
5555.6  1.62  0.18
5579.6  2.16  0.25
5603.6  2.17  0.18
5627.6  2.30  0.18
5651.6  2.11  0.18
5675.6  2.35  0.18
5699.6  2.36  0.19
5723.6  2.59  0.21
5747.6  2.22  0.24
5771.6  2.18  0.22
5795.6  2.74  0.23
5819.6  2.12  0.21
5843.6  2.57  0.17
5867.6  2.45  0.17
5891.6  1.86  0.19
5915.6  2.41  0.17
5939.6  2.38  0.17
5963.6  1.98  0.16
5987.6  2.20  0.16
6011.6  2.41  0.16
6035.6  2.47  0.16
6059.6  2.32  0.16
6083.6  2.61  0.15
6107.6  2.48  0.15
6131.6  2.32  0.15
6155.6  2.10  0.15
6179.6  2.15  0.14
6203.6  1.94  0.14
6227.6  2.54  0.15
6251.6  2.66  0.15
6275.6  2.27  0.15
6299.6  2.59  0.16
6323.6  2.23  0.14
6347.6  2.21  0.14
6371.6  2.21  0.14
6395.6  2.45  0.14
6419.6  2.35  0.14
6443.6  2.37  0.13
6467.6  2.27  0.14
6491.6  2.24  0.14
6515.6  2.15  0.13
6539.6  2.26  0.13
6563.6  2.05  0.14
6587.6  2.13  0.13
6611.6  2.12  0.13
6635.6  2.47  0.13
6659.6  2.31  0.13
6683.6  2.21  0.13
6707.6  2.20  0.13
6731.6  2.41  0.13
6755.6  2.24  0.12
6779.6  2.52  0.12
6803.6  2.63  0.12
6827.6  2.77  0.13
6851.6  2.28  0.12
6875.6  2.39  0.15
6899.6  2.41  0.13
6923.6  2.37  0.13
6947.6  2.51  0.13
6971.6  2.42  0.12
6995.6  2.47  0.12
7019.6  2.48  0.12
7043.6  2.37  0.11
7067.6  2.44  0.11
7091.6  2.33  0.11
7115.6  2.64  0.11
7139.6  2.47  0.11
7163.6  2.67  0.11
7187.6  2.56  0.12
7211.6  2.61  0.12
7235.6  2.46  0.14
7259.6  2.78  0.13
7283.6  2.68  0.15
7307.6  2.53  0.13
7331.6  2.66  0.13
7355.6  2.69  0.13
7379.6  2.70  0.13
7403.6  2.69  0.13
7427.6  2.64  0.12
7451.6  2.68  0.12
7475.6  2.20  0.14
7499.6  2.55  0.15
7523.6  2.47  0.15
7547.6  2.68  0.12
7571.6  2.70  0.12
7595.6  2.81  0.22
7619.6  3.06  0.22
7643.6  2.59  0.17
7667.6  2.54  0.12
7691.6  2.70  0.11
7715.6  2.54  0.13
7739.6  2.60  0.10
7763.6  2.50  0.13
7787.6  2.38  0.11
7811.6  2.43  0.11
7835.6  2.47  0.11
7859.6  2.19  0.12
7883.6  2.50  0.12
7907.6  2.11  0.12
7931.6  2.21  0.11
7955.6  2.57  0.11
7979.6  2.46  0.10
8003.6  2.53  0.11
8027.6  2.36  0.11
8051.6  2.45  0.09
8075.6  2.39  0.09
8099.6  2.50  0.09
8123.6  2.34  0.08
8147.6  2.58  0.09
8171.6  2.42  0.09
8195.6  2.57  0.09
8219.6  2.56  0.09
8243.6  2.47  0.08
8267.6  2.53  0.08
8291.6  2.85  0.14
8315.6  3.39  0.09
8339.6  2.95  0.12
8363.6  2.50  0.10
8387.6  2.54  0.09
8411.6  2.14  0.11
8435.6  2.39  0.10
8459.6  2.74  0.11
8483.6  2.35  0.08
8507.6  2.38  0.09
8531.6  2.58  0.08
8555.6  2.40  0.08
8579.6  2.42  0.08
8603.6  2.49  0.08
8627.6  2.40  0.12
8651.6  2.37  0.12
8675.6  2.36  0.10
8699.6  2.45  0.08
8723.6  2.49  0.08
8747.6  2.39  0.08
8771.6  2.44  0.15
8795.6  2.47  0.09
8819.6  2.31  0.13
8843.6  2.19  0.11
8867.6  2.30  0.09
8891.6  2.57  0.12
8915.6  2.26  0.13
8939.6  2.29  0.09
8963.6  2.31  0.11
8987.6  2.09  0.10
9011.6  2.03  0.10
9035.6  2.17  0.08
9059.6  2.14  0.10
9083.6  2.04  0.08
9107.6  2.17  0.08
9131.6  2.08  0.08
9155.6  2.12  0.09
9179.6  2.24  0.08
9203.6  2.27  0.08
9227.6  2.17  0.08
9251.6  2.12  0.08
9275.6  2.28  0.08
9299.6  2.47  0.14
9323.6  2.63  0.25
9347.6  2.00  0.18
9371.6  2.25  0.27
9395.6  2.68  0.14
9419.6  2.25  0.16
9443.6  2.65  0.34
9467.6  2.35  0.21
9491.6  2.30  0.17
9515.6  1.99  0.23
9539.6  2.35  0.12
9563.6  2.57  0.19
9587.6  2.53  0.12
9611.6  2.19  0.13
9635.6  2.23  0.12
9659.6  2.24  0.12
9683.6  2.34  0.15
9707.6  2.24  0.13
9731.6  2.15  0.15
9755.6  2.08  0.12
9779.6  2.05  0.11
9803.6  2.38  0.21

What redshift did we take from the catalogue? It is 0.27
